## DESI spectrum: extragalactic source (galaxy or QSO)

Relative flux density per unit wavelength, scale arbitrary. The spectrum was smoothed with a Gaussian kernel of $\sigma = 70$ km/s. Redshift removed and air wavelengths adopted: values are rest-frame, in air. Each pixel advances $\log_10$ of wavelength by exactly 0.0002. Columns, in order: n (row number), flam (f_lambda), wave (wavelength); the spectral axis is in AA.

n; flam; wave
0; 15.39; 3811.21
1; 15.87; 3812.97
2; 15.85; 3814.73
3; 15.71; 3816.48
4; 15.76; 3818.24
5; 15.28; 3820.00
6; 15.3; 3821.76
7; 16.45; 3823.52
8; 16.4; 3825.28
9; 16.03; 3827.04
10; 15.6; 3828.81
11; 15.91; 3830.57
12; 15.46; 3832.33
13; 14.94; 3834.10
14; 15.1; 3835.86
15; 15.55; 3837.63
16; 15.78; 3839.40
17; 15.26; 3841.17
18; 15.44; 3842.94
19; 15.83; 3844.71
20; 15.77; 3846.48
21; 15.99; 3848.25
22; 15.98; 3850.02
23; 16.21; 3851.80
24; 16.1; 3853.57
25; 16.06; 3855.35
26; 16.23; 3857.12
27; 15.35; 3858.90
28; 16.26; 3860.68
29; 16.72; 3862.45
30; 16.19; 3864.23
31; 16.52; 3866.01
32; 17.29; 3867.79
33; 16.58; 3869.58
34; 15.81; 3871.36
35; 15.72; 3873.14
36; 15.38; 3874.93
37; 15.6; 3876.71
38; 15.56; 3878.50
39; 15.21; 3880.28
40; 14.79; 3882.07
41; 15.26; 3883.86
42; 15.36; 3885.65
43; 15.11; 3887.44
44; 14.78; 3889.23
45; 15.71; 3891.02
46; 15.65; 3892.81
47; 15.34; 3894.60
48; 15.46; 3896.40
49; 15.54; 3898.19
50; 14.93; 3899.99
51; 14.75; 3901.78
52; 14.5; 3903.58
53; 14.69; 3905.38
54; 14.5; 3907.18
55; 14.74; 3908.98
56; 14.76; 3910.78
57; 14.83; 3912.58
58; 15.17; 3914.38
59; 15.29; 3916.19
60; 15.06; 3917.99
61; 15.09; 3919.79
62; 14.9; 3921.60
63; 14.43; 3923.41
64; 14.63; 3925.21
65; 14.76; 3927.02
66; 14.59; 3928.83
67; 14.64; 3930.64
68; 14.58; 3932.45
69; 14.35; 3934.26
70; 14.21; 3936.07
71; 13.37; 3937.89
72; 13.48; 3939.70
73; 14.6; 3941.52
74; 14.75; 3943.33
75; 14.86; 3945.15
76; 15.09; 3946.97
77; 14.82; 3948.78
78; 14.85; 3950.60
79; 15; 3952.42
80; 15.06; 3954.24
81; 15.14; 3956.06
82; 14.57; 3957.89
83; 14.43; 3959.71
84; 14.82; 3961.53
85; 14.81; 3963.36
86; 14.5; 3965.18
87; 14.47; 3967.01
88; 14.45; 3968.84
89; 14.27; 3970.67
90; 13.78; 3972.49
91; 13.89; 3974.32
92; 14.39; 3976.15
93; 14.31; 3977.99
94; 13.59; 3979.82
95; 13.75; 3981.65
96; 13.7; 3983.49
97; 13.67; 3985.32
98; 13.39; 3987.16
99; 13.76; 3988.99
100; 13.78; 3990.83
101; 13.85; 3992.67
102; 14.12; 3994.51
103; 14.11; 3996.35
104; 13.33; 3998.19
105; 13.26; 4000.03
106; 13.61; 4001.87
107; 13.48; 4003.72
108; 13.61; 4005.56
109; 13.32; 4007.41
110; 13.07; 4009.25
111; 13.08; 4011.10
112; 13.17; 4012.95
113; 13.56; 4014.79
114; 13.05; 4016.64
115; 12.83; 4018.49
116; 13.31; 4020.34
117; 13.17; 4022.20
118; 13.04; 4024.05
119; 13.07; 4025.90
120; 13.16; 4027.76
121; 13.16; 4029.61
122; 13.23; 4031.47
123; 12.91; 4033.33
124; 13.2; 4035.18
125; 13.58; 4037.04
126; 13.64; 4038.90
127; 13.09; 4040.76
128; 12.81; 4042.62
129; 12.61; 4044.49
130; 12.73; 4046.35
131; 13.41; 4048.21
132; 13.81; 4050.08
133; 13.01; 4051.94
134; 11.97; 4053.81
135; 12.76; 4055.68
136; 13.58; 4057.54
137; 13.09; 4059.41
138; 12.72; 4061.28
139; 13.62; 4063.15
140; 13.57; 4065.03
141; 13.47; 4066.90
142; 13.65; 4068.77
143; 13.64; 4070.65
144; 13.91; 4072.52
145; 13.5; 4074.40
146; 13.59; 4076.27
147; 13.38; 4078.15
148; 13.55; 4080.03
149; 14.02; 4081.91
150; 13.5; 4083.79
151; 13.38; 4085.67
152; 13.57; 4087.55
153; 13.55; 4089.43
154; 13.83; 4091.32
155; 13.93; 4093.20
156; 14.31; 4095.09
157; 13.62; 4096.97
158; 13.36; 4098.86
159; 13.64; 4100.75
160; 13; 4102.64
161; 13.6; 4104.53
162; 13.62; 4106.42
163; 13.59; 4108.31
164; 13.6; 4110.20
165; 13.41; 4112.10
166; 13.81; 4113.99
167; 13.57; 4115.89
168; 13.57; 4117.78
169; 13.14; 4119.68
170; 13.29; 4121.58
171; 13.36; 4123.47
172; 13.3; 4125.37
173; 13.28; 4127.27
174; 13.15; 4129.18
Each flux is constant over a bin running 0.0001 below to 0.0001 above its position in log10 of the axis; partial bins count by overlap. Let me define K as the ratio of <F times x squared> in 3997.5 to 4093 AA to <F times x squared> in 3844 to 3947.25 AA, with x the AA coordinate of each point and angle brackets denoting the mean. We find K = 0.94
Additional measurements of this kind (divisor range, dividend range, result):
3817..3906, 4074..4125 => 0.98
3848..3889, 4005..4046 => 0.90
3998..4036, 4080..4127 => 1.07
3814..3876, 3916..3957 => 0.97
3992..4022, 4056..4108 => 1.05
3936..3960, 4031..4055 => 0.94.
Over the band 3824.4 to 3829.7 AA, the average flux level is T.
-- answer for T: 16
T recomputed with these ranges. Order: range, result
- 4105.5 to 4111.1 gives 13.6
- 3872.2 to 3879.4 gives 15.6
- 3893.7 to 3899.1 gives 15.4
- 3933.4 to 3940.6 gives 13.8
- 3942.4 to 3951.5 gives 14.9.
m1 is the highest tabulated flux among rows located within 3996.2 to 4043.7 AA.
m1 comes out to 14.11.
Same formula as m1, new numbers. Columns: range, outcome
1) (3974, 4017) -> 14.39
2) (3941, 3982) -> 15.14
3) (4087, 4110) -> 14.31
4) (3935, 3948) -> 15.09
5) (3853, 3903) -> 17.29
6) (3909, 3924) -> 15.29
